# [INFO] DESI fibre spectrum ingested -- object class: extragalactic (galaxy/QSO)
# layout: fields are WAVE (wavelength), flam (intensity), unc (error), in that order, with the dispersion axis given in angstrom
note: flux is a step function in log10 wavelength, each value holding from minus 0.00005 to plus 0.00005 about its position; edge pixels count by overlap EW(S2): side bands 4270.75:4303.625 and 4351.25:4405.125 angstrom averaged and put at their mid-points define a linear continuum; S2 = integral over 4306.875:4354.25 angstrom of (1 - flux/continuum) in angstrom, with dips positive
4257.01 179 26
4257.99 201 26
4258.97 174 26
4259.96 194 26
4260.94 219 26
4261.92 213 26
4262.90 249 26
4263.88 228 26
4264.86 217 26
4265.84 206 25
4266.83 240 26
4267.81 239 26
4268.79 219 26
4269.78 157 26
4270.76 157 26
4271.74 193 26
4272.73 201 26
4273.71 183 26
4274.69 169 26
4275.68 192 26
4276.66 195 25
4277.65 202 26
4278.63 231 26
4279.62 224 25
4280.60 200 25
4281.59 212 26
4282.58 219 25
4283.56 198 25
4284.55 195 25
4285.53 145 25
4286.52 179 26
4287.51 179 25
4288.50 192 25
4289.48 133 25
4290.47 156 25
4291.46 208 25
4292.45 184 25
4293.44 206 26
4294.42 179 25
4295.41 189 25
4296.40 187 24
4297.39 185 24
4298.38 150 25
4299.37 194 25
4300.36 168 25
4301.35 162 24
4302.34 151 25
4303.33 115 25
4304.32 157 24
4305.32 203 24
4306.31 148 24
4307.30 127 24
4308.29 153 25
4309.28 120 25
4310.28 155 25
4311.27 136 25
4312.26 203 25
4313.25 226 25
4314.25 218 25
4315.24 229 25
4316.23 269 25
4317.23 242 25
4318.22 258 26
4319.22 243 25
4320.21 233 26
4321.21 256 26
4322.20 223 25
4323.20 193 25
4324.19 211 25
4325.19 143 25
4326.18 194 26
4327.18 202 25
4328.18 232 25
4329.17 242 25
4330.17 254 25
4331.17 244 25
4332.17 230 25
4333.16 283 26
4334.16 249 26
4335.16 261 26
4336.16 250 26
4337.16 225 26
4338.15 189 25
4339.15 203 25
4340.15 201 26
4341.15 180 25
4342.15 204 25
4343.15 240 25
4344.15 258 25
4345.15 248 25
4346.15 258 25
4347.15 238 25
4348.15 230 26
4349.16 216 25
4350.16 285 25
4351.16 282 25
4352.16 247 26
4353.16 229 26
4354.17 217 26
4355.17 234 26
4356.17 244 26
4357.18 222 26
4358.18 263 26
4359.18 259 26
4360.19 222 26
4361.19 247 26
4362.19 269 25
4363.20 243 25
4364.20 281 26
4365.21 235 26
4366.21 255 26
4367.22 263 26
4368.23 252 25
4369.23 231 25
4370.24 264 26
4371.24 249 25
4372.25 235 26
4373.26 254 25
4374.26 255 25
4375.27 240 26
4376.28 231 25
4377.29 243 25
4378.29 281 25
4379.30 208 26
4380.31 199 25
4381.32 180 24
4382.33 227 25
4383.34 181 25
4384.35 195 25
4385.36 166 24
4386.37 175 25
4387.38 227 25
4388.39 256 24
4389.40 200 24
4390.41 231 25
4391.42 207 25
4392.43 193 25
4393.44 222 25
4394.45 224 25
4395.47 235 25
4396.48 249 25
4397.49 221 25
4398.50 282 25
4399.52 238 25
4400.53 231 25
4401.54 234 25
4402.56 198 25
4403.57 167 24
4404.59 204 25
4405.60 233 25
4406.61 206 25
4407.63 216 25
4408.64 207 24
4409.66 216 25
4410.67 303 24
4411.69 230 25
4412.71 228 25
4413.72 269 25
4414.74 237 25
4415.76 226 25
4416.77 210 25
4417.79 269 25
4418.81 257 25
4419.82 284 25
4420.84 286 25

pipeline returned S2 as -3.4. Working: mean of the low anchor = 184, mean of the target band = 222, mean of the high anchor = 231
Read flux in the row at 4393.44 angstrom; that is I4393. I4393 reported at 222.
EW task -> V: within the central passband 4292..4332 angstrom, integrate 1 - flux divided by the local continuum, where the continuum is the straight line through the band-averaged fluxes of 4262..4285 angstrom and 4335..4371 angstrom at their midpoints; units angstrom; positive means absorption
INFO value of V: 5.0 angstrom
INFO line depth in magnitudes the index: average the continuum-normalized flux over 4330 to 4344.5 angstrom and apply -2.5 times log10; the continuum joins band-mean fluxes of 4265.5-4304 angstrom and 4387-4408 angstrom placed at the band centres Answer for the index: -0.14 mag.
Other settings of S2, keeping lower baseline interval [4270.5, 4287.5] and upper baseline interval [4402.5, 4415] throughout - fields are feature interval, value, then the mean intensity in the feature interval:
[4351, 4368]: -2.7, 247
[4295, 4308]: 2.3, 164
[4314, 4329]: -1.4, 224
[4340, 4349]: -0.8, 229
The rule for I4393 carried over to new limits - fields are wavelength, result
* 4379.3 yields 208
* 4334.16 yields 249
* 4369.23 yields 231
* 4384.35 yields 195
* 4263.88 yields 228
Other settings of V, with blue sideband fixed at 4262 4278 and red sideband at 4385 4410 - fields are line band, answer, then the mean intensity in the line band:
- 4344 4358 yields -2.0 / 243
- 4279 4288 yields 0.4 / 195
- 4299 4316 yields 3.1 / 170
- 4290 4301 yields 1.3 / 182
